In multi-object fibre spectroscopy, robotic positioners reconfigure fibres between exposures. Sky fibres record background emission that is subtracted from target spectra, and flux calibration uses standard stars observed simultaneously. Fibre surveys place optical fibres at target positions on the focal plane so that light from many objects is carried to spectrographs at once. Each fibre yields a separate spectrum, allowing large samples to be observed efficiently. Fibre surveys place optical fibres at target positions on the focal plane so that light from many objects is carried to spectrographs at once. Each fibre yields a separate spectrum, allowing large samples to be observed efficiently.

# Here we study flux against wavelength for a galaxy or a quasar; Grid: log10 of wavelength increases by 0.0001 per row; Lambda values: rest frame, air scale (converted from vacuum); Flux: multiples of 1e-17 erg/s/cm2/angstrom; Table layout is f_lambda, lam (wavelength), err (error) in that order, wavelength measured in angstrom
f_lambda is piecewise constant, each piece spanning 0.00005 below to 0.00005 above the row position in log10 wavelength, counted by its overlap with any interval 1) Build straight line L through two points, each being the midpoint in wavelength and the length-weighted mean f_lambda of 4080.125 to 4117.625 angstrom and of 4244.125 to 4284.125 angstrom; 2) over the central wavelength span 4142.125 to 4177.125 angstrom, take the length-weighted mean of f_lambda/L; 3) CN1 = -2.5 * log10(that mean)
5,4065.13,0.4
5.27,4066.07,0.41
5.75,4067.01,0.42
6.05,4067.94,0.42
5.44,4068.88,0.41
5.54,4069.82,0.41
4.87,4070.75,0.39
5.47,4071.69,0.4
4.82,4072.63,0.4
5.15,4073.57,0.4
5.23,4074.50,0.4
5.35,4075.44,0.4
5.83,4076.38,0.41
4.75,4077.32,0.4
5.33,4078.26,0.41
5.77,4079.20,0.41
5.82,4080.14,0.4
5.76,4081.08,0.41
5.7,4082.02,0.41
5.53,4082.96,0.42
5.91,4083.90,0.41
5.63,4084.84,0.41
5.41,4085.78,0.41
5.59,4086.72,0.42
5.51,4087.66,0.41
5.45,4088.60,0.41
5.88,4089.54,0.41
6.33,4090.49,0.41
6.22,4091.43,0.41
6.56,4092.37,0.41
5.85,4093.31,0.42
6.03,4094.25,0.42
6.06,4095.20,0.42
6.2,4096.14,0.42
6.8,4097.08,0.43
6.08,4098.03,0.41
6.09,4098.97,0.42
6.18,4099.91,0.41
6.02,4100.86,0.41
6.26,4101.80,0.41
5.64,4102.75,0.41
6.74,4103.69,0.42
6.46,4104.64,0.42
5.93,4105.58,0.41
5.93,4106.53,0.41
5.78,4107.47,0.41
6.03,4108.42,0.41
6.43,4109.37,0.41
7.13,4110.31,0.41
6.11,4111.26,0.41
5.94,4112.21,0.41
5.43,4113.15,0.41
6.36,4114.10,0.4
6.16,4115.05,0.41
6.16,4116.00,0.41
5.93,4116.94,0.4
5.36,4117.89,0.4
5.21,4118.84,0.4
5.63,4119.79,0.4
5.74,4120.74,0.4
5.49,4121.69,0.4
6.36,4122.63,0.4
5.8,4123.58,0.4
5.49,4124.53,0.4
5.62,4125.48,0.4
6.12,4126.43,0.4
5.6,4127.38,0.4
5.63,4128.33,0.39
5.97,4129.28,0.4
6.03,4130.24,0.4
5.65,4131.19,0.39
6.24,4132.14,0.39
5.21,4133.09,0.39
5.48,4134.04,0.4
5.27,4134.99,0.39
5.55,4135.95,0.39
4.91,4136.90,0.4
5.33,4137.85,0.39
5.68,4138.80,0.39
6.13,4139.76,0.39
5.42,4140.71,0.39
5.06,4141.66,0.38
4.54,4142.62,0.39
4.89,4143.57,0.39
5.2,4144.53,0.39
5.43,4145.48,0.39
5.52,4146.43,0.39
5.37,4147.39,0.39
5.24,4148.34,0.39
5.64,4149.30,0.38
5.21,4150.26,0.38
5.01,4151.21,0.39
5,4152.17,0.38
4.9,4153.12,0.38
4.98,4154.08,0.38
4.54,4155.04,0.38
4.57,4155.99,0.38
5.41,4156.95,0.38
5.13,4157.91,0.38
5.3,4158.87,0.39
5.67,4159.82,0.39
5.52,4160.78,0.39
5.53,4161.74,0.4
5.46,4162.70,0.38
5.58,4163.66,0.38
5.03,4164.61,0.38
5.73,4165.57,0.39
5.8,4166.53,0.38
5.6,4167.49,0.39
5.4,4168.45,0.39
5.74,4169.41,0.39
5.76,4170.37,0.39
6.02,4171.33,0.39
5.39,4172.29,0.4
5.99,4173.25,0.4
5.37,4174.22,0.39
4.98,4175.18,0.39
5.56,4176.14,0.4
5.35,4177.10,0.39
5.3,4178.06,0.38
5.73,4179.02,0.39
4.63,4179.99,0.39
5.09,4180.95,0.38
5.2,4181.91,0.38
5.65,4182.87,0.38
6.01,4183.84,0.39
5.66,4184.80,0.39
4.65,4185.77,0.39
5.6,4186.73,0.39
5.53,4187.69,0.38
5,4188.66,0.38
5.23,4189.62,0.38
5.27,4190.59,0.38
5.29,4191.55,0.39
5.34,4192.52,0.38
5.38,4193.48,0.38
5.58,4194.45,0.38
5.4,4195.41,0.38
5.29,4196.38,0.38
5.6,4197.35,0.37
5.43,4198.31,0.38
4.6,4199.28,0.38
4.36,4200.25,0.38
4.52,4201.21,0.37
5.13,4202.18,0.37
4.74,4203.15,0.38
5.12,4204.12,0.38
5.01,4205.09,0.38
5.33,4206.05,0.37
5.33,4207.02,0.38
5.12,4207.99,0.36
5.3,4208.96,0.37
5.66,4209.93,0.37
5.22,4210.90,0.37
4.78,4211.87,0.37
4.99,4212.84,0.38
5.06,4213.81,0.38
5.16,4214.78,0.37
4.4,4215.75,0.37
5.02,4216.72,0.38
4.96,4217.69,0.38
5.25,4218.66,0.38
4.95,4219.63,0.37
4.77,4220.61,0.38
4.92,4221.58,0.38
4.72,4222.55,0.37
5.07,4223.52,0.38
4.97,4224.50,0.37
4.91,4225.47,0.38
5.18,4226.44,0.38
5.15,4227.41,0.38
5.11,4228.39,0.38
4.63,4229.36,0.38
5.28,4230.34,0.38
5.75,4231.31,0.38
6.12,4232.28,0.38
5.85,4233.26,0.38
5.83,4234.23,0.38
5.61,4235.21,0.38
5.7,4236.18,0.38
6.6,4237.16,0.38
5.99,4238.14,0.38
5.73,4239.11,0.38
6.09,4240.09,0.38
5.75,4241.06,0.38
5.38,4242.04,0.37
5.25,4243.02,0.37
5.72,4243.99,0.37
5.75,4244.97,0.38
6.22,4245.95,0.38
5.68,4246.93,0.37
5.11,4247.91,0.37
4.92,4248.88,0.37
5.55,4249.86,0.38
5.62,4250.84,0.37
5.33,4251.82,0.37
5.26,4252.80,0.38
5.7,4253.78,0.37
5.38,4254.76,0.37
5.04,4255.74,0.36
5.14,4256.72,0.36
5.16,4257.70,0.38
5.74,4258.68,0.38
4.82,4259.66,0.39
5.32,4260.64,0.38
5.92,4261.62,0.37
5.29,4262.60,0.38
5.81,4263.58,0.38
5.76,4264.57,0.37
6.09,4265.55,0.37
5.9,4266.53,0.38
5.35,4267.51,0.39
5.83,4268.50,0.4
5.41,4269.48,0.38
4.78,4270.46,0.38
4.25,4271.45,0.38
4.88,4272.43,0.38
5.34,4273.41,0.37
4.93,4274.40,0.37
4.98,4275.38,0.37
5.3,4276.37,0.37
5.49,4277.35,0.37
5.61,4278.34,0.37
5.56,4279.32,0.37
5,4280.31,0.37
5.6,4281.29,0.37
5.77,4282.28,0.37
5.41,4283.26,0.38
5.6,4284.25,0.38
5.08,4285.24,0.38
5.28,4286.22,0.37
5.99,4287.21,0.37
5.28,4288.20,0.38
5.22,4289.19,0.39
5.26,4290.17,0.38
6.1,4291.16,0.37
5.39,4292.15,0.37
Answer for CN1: 0.09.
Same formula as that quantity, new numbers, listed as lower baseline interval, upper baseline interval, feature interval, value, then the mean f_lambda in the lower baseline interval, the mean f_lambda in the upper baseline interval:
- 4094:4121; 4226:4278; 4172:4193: 0.08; 6.06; 5.47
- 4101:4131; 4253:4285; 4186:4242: 0.06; 5.95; 5.38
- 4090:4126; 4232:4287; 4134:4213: 0.10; 6.04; 5.49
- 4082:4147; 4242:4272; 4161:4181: 0.03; 5.81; 5.43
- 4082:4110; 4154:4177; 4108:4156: 0.03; 6.02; 5.43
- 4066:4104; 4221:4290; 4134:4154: 0.07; 5.76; 5.42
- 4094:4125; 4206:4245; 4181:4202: 0.05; 6.03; 5.32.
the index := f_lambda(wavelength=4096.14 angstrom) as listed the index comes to 6.2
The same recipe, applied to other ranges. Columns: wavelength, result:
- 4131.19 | 5.65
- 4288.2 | 5.28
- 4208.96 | 5.3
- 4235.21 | 5.61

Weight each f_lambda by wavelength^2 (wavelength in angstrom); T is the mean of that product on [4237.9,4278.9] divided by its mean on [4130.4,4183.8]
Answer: 1.06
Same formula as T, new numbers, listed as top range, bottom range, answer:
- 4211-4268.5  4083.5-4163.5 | 1.00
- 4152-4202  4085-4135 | 0.93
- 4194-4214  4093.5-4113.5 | 0.87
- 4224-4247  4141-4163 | 1.12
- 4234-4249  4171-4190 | 1.09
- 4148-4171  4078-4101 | 0.93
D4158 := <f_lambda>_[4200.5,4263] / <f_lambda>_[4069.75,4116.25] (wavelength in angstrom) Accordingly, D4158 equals 0.91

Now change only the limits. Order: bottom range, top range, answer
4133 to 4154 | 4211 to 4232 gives 0.95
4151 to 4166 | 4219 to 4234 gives 0.99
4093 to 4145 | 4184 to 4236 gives 0.89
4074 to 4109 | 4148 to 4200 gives 0.91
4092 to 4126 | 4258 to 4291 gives 0.90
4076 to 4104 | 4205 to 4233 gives 0.87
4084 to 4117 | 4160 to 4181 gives 0.90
